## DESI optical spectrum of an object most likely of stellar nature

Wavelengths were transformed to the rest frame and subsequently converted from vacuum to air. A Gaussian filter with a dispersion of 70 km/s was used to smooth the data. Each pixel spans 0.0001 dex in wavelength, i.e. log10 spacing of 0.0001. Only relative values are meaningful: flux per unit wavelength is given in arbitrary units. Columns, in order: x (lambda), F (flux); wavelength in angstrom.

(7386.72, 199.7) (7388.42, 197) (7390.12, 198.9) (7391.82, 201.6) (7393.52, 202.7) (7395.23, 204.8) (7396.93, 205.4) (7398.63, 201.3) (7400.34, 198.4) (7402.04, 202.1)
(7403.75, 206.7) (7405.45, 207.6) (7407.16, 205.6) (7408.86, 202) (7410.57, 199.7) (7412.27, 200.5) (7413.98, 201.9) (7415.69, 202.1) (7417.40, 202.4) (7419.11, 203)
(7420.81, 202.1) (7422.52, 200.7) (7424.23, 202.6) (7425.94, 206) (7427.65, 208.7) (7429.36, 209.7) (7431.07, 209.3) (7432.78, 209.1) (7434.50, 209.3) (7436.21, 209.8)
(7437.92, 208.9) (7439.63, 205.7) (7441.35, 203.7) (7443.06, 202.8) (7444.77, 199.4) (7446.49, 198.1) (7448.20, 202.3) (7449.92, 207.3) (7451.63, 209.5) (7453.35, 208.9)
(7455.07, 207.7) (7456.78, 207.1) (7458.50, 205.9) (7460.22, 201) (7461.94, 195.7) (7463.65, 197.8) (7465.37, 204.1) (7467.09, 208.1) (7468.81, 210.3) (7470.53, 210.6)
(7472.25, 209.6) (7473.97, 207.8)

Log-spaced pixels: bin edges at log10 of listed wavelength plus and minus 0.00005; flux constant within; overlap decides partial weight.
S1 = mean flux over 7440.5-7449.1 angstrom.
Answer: 201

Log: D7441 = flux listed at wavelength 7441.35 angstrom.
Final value 203.7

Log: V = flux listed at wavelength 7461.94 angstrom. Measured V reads 195.7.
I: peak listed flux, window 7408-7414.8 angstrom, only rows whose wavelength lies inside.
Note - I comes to 202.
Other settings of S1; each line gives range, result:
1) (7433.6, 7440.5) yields 208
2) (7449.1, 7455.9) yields 208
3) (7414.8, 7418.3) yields 202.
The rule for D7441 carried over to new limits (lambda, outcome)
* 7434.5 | 209.3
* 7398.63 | 201.3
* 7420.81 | 202.1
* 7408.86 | 202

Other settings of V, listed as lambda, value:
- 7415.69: 202.1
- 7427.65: 208.7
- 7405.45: 207.6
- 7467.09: 208.1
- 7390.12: 198.9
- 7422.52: 200.7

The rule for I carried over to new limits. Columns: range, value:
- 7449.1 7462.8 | 209.5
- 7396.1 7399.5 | 205.4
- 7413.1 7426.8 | 206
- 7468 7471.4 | 210.6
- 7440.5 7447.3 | 203.7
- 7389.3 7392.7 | 201.6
